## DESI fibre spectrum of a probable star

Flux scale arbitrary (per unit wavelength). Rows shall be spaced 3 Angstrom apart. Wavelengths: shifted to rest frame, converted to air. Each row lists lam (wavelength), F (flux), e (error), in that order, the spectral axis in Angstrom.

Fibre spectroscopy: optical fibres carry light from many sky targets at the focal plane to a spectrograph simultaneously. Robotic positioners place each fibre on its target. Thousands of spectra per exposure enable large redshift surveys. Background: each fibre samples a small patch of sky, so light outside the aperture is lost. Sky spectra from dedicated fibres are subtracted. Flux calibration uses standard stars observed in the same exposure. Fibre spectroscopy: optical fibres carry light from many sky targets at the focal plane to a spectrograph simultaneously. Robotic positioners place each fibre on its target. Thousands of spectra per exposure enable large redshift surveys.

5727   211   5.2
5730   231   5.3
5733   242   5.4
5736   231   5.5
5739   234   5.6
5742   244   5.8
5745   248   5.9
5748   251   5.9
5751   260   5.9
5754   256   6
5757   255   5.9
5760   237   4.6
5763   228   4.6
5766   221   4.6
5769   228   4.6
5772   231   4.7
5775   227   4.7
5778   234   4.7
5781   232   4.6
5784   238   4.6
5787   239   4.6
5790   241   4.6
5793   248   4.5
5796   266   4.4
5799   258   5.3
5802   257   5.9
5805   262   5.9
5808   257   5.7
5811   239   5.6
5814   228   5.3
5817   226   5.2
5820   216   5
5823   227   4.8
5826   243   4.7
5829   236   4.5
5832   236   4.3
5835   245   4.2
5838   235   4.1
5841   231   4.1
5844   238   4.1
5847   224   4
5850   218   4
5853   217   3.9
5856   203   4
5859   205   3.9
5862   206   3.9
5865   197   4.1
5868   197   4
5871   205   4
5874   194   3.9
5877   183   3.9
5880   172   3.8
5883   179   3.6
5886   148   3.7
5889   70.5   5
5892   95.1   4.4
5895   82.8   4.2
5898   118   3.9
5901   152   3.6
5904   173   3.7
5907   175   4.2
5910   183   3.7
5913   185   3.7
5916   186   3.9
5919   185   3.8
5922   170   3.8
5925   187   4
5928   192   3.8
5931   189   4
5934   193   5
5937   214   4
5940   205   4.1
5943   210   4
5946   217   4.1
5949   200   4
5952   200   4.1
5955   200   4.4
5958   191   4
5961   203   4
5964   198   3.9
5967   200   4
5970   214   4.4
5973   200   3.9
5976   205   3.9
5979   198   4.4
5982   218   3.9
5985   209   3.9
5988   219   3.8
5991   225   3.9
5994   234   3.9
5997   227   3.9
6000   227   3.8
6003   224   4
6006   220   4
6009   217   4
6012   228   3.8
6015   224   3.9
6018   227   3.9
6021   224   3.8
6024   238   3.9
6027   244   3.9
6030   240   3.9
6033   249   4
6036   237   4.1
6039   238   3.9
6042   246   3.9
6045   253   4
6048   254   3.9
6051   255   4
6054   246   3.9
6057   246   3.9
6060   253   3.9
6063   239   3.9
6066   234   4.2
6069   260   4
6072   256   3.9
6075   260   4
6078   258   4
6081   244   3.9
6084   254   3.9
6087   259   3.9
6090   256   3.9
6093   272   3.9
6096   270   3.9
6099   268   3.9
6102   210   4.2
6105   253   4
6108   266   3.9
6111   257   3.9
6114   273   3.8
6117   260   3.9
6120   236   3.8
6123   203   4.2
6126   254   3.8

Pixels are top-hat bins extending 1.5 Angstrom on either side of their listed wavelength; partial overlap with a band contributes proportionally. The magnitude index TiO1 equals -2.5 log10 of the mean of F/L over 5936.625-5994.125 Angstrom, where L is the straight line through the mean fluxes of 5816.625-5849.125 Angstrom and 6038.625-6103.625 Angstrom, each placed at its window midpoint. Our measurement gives 0.17 mag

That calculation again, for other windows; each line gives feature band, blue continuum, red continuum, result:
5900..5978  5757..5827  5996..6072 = 0.226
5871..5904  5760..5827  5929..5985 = 0.453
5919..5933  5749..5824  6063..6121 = 0.315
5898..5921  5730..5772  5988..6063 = 0.346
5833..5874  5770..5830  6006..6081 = 0.115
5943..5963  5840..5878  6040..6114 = 0.130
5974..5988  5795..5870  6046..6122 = 0.170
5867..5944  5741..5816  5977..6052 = 0.355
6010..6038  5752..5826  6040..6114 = 0.074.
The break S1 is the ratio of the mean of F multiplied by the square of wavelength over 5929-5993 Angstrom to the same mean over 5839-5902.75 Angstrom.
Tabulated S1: 1.2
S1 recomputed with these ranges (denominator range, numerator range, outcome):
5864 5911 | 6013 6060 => 1.62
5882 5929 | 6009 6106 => 1.68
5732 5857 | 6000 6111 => 1.13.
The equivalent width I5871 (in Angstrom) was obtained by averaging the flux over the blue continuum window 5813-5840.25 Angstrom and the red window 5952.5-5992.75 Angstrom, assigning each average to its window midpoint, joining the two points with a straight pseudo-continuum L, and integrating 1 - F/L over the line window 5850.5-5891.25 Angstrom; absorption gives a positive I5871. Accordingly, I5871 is 7.8 Angstrom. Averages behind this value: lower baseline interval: 232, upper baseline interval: 206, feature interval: 182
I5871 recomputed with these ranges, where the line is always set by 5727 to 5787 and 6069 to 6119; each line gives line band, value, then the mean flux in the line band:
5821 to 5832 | 0.3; 235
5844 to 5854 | 0.8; 223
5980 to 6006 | 3.0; 222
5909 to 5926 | 4.4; 183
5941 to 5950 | 1.4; 209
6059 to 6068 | 0.5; 242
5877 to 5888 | 3.6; 164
